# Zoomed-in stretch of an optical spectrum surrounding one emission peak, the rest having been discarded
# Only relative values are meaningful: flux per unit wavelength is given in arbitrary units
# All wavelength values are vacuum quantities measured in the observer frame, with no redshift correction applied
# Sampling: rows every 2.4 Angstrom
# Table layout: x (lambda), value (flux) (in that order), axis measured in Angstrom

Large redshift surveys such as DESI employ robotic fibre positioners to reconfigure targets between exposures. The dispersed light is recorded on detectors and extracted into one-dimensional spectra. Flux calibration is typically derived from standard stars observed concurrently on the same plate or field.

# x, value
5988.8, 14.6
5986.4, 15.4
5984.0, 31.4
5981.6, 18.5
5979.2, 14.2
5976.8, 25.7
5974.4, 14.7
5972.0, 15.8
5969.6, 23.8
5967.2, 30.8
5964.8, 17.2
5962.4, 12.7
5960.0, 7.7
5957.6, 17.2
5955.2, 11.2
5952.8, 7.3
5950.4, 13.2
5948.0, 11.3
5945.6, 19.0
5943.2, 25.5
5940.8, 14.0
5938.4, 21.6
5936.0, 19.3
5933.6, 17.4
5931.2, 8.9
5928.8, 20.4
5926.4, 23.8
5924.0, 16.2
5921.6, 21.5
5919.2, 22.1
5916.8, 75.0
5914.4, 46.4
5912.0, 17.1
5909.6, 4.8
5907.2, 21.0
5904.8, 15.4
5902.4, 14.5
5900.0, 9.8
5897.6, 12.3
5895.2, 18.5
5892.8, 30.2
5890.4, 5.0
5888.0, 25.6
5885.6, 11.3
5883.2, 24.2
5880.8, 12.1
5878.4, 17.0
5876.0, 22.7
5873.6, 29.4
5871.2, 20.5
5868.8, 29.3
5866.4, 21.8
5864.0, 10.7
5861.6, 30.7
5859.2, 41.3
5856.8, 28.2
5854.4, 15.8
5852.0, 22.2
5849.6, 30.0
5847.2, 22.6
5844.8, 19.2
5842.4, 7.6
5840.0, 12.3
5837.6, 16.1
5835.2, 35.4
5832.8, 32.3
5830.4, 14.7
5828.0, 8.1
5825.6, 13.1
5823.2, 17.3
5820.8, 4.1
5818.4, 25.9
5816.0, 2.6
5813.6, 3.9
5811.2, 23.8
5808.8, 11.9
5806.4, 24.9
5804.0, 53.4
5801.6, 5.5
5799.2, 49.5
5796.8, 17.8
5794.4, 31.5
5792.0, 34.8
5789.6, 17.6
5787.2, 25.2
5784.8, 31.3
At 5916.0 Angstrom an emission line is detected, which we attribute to [O III]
